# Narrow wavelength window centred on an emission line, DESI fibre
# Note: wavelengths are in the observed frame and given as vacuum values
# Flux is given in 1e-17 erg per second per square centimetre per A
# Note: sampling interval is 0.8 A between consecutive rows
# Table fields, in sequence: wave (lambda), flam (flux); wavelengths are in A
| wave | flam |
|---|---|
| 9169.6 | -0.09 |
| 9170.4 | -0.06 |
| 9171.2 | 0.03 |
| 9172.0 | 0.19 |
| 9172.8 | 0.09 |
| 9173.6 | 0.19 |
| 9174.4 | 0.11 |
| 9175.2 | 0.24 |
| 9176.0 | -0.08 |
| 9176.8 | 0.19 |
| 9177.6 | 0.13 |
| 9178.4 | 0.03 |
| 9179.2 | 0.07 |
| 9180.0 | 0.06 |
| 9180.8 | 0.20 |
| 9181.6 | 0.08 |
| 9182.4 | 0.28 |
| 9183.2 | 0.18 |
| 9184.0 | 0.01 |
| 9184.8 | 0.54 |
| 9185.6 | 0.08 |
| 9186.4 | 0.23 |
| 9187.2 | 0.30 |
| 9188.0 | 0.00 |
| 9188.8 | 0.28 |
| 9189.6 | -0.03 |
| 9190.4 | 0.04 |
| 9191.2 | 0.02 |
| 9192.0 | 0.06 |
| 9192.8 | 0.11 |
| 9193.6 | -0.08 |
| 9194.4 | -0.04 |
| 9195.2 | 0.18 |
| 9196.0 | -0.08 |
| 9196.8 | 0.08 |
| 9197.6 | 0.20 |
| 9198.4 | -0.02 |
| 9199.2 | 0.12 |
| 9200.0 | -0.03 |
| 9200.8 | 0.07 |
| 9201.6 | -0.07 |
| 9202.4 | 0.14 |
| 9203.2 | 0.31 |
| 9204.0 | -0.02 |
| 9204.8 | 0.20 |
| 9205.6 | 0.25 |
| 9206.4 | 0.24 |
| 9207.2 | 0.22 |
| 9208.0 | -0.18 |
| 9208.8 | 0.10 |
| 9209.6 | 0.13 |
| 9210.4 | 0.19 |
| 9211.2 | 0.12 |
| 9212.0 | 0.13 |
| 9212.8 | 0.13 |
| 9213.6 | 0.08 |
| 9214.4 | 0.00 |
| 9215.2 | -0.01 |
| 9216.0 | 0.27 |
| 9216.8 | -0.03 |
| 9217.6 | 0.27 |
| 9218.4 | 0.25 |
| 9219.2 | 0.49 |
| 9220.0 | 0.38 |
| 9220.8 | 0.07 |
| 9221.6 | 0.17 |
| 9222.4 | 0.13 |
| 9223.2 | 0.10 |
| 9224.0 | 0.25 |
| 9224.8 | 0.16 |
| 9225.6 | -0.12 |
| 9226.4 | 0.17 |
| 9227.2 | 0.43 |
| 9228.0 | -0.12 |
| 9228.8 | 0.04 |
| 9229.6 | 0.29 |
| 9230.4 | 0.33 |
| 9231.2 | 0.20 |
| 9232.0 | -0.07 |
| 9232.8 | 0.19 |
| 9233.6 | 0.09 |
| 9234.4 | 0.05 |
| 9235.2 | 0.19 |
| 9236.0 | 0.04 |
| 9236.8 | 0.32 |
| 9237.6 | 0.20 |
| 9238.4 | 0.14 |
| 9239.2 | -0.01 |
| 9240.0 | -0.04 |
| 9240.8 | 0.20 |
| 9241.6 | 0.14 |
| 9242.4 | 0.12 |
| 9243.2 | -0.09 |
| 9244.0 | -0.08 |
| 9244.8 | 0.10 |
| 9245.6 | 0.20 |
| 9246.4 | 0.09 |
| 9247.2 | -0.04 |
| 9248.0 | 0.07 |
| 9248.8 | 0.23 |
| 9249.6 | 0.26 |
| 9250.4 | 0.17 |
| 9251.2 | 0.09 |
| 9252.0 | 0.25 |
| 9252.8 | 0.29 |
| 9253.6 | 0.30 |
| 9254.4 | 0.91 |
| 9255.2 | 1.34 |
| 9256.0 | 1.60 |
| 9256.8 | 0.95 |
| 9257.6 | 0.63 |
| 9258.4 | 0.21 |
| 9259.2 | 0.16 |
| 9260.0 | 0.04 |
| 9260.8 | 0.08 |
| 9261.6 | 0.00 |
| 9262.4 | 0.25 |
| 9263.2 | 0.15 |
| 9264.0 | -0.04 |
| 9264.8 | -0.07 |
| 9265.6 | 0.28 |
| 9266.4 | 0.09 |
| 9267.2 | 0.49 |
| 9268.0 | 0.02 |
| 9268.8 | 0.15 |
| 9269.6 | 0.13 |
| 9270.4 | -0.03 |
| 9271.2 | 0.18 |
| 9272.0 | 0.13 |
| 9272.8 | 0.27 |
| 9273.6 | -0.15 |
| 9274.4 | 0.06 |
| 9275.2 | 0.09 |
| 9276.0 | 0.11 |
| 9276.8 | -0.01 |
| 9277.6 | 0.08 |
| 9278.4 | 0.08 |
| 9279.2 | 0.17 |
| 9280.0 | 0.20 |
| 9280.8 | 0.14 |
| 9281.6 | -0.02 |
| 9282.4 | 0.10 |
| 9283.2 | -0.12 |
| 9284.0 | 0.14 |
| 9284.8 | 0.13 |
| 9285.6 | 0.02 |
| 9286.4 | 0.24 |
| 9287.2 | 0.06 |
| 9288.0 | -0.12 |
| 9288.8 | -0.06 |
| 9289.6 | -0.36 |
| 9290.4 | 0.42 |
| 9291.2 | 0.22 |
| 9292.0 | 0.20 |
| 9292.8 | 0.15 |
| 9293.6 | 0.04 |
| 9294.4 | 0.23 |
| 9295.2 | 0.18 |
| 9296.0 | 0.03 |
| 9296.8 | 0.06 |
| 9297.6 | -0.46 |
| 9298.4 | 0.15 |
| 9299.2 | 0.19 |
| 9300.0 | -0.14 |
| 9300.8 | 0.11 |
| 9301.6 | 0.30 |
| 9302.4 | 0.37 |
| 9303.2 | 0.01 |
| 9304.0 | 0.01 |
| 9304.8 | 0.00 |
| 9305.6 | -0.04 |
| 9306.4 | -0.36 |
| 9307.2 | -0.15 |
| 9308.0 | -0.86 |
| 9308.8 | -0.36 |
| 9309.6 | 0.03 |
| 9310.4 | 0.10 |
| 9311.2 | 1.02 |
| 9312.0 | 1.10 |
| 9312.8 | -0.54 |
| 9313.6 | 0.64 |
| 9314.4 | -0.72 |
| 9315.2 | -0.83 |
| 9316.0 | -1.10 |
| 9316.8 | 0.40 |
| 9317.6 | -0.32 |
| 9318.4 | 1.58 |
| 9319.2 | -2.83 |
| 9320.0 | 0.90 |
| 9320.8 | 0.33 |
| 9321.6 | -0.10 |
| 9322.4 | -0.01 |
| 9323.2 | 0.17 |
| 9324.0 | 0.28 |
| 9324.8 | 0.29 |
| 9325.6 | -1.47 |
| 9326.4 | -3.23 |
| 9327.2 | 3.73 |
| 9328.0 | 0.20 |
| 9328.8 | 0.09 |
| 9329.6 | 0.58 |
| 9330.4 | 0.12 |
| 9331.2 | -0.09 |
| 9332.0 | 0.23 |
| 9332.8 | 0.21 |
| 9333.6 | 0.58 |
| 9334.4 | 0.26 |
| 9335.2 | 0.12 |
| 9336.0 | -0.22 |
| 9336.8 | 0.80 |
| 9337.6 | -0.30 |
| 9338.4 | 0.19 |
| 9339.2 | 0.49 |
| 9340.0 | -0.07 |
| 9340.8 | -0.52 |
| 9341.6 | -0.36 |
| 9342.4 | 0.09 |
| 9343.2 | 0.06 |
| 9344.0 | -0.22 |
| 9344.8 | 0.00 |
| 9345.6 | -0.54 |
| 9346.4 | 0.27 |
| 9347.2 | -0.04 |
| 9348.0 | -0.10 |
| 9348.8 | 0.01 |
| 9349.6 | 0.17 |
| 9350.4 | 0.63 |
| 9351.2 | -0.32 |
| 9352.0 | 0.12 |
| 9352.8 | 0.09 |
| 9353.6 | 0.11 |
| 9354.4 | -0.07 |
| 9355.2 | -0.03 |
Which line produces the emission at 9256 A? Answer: H-beta 4861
